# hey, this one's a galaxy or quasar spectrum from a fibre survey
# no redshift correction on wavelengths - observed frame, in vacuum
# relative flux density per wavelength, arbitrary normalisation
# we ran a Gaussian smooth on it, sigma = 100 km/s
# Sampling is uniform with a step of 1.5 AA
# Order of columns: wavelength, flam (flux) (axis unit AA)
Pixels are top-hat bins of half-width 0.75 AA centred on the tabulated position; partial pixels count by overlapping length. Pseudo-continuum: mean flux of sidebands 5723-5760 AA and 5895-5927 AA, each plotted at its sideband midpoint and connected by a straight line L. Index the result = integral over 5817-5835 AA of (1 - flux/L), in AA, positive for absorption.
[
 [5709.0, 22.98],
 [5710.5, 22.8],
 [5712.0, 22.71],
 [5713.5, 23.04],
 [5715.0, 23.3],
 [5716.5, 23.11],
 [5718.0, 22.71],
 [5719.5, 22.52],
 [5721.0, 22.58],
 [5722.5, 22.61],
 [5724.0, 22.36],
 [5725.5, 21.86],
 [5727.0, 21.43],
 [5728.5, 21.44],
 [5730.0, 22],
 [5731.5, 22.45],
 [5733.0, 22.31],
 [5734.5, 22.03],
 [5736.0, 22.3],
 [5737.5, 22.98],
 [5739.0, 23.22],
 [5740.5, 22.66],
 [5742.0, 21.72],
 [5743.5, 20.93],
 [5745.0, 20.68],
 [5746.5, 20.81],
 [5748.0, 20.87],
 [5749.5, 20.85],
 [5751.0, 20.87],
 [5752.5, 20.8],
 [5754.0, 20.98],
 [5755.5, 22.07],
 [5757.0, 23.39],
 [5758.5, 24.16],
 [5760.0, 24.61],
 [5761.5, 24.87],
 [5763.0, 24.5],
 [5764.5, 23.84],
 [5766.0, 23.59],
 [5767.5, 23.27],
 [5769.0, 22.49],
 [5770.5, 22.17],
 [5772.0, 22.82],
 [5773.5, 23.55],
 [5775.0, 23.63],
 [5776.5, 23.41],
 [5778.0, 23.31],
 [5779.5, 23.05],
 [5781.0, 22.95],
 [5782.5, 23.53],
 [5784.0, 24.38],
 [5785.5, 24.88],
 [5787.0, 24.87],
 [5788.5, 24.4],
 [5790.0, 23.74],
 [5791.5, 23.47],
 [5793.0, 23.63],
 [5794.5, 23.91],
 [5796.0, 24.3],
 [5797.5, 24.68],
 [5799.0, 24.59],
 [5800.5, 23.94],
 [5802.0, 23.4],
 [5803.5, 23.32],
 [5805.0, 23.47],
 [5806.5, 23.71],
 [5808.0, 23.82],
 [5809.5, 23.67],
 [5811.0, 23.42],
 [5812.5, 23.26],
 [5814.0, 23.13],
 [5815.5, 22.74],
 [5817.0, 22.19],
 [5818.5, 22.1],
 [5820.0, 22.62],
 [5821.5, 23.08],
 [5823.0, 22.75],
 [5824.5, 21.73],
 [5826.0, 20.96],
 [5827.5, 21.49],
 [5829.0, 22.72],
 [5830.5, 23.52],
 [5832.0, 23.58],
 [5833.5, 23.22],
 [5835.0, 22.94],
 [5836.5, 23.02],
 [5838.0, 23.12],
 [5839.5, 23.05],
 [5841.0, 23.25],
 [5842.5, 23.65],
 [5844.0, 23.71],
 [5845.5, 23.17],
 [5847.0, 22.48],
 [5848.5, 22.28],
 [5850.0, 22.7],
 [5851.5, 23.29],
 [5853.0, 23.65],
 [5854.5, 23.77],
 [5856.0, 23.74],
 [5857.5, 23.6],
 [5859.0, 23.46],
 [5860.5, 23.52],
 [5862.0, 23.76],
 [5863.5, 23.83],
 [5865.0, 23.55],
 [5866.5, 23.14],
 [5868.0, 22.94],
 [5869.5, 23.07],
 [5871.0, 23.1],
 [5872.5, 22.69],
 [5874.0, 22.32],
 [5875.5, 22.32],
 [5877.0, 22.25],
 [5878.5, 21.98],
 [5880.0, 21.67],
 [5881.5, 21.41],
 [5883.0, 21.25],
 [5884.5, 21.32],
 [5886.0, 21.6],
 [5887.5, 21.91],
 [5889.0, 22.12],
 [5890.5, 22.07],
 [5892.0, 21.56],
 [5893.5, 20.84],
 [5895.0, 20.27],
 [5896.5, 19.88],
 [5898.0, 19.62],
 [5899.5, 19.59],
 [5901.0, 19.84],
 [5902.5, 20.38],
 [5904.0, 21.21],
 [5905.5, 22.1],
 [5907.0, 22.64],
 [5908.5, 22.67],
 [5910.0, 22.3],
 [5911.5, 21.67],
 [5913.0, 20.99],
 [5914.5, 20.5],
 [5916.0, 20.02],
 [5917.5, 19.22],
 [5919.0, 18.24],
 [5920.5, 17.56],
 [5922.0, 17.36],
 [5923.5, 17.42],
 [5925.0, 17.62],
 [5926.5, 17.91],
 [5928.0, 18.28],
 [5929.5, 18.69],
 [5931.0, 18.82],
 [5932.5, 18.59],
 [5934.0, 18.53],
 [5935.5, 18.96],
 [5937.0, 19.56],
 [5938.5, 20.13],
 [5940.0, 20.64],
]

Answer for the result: -1.4 AA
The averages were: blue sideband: 21.9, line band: 22.5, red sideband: 20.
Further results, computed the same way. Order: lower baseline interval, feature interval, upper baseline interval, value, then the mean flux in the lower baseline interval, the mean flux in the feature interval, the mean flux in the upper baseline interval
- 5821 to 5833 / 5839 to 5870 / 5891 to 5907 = -2.2 AA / 22.5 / 23.3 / 20.7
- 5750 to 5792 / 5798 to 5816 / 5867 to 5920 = -0.6 AA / 23.3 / 23.6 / 21.3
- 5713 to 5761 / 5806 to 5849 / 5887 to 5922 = -3.1 AA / 22.2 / 22.9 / 20.7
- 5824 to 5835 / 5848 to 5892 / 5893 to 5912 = -2.1 AA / 22.5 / 22.7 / 21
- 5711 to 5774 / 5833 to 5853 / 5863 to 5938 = -1.6 AA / 22.5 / 23.1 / 20.7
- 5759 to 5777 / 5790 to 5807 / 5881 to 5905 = -0.7 AA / 23.6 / 23.9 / 20.9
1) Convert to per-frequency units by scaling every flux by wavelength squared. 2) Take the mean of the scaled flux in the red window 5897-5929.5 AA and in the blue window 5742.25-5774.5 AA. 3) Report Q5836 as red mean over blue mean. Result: 0.9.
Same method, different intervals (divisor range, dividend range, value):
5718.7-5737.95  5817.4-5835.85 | 1.05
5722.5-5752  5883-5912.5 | 1.03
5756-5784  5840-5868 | 1.02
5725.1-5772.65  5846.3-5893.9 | 1.05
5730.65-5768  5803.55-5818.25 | 1.06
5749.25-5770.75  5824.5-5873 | 1.04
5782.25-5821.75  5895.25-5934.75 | 0.87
